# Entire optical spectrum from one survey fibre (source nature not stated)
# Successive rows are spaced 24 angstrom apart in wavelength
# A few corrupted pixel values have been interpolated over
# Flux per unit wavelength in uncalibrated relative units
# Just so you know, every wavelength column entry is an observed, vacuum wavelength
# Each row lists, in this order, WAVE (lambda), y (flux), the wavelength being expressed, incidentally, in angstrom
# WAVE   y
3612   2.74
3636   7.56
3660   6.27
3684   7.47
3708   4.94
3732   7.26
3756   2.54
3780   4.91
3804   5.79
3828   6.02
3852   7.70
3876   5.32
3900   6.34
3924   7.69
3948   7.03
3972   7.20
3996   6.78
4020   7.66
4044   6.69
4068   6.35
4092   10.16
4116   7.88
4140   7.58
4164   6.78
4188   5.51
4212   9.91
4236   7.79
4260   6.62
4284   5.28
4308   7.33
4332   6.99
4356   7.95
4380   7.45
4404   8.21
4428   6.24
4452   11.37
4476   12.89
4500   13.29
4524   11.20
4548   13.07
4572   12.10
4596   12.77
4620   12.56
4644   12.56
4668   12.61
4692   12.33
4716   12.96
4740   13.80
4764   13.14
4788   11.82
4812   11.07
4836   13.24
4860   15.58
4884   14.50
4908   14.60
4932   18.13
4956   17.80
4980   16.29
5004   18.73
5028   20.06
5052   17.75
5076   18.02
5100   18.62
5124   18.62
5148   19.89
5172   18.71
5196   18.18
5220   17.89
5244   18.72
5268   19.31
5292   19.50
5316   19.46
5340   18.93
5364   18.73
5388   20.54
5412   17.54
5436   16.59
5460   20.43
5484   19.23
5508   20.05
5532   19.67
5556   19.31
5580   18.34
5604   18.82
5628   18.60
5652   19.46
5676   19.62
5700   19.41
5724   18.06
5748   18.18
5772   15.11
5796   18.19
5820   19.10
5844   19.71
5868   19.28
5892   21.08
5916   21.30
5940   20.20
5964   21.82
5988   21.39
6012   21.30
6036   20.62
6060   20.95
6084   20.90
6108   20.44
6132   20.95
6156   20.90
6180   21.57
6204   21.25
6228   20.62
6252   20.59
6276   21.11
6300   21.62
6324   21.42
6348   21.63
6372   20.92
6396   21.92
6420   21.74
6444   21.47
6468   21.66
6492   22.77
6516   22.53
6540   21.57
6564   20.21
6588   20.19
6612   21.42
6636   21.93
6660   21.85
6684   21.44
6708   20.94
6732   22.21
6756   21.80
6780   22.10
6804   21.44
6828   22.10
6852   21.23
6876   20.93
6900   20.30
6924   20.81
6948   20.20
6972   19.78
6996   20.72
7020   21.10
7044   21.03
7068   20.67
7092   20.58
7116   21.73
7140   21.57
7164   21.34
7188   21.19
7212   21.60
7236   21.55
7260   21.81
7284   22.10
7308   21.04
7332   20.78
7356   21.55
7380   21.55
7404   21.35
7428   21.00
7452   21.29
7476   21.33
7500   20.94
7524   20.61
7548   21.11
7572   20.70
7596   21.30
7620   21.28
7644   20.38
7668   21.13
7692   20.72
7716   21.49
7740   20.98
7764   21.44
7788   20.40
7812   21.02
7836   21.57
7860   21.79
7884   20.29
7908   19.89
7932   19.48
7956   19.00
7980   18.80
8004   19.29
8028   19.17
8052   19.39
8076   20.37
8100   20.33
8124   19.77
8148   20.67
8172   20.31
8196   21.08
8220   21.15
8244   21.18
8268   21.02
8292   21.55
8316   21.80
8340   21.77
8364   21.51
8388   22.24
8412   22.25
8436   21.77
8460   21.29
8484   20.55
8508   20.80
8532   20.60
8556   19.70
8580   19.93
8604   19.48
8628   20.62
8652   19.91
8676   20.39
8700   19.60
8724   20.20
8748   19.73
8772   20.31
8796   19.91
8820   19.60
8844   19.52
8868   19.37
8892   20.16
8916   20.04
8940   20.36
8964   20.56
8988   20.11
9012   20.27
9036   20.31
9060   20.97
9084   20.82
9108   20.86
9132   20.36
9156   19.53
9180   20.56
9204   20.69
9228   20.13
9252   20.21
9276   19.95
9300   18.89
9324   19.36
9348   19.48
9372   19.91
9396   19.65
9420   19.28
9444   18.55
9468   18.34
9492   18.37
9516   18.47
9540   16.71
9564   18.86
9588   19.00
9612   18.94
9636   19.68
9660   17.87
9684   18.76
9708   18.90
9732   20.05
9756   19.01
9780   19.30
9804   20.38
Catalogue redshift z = 0.12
